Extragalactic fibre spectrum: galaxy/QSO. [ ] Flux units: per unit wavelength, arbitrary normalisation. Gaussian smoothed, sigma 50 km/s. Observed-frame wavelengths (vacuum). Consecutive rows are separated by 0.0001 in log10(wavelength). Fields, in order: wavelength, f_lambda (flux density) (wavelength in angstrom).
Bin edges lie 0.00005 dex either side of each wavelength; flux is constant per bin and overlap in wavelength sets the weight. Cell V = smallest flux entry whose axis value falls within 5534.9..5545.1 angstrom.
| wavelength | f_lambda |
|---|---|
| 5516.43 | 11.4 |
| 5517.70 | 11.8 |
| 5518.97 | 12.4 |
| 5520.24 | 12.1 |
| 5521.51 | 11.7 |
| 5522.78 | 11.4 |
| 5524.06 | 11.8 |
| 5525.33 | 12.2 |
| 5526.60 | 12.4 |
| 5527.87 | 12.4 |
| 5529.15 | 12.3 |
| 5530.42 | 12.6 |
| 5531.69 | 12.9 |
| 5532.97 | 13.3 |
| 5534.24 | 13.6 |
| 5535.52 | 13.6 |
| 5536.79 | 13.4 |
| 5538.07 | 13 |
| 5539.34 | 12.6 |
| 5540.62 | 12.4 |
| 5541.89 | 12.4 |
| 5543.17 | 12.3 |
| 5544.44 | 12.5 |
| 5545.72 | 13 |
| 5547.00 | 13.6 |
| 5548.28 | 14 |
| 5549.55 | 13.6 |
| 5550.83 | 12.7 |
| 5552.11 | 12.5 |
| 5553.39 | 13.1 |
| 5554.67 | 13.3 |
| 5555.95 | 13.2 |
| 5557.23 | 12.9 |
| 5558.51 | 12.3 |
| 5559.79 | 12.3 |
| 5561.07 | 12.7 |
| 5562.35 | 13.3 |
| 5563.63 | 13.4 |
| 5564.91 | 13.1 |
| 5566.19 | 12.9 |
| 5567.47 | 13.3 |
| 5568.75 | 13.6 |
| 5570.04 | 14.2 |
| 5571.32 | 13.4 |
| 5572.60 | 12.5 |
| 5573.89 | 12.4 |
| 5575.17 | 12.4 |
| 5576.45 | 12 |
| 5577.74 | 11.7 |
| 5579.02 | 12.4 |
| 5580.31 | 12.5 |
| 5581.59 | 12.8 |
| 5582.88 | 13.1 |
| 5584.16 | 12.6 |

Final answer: 12.3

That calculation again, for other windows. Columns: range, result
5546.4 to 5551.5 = 12.7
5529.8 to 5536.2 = 12.6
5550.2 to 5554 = 12.5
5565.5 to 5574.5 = 12.4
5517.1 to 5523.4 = 11.4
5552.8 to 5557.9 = 12.9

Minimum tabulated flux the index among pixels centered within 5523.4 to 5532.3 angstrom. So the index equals 11.8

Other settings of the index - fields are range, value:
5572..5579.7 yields 11.7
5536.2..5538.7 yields 13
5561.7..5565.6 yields 13.1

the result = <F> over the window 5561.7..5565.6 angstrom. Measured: 13.3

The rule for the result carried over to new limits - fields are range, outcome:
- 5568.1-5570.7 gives 13.9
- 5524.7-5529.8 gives 12.3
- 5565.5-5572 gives 13.5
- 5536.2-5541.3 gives 12.8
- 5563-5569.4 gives 13.3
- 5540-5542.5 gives 12.4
